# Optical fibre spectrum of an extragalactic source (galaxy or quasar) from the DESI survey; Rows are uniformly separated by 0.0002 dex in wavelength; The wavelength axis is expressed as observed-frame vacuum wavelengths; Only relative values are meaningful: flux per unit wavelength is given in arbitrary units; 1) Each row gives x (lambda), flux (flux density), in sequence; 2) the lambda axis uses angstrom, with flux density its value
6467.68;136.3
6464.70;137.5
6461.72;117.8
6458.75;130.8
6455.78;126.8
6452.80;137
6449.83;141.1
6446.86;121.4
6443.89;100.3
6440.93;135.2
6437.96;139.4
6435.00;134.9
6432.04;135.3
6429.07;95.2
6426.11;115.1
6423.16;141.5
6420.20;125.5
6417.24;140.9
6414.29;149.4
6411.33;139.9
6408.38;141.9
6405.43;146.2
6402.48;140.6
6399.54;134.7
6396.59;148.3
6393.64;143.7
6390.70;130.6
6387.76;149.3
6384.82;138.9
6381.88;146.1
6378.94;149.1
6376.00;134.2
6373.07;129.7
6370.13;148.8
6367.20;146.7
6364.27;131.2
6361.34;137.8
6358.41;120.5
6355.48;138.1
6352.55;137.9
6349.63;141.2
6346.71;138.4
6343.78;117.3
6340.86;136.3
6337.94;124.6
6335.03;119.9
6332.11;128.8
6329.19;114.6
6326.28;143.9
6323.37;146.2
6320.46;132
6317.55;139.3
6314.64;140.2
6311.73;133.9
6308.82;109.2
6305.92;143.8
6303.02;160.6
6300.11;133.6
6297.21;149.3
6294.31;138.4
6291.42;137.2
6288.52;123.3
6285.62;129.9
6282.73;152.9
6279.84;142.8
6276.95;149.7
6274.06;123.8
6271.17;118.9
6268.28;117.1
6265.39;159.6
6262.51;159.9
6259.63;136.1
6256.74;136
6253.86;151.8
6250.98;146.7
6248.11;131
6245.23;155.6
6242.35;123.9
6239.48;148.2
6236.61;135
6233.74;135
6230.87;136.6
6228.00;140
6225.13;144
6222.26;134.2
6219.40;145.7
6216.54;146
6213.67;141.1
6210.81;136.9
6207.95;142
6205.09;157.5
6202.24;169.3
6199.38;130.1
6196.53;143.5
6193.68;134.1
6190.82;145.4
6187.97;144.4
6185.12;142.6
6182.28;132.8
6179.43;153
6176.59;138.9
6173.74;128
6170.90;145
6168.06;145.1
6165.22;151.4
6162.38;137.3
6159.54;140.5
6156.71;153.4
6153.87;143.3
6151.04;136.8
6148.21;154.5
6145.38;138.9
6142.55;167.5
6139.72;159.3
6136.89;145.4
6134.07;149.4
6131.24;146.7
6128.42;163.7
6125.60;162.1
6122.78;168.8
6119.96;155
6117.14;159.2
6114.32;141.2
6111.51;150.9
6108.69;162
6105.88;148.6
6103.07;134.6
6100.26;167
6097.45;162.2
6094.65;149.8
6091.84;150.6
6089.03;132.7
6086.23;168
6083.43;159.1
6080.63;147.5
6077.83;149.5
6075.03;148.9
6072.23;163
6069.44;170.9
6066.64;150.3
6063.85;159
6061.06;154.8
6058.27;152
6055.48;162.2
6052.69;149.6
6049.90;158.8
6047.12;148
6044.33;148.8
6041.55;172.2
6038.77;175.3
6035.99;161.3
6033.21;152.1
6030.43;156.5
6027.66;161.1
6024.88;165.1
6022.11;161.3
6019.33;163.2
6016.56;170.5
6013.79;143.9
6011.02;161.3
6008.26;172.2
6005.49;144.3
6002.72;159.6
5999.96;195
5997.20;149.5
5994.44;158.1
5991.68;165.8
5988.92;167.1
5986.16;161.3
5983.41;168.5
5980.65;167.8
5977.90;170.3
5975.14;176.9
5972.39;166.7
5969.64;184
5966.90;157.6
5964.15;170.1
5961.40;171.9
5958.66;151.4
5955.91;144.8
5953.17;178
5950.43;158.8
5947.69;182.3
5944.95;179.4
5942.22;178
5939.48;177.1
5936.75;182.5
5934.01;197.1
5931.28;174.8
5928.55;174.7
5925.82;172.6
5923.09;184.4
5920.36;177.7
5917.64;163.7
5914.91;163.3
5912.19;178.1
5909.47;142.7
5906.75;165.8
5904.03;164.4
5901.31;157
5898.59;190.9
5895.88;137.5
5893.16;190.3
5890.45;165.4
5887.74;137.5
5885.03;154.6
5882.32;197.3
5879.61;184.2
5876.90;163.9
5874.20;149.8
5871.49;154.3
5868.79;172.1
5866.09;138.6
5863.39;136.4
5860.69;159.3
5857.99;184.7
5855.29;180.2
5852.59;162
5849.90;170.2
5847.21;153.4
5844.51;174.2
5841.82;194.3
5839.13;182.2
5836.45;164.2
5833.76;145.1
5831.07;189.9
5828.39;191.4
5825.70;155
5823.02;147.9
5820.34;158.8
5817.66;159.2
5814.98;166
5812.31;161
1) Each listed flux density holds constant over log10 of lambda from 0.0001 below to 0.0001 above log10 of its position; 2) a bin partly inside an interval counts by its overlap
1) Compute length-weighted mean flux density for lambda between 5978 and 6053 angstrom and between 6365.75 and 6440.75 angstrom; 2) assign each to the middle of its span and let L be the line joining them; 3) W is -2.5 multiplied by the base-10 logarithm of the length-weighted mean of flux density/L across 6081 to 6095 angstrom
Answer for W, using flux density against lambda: 0.04 mag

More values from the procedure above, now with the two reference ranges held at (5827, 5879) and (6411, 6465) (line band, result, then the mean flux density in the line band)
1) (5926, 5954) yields -0.107 mag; 178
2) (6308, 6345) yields 0.052 mag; 130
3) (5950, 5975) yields -0.039 mag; 166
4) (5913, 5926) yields -0.065 mag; 173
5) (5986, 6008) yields -0.037 mag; 163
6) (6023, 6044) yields -0.050 mag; 163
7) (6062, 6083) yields -0.021 mag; 156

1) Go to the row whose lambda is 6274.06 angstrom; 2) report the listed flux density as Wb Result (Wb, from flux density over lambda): 123.8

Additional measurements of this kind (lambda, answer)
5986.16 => 161.3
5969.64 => 184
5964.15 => 170.1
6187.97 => 144.4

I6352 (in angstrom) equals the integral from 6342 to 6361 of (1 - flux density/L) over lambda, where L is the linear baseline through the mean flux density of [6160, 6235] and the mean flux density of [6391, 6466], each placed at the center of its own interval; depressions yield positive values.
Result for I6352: 0.5 angstrom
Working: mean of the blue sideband 142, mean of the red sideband 133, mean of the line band 133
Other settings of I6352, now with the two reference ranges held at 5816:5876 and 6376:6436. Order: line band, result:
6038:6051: -0.42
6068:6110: -0.41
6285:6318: 1.33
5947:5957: -0.37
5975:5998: -1.01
